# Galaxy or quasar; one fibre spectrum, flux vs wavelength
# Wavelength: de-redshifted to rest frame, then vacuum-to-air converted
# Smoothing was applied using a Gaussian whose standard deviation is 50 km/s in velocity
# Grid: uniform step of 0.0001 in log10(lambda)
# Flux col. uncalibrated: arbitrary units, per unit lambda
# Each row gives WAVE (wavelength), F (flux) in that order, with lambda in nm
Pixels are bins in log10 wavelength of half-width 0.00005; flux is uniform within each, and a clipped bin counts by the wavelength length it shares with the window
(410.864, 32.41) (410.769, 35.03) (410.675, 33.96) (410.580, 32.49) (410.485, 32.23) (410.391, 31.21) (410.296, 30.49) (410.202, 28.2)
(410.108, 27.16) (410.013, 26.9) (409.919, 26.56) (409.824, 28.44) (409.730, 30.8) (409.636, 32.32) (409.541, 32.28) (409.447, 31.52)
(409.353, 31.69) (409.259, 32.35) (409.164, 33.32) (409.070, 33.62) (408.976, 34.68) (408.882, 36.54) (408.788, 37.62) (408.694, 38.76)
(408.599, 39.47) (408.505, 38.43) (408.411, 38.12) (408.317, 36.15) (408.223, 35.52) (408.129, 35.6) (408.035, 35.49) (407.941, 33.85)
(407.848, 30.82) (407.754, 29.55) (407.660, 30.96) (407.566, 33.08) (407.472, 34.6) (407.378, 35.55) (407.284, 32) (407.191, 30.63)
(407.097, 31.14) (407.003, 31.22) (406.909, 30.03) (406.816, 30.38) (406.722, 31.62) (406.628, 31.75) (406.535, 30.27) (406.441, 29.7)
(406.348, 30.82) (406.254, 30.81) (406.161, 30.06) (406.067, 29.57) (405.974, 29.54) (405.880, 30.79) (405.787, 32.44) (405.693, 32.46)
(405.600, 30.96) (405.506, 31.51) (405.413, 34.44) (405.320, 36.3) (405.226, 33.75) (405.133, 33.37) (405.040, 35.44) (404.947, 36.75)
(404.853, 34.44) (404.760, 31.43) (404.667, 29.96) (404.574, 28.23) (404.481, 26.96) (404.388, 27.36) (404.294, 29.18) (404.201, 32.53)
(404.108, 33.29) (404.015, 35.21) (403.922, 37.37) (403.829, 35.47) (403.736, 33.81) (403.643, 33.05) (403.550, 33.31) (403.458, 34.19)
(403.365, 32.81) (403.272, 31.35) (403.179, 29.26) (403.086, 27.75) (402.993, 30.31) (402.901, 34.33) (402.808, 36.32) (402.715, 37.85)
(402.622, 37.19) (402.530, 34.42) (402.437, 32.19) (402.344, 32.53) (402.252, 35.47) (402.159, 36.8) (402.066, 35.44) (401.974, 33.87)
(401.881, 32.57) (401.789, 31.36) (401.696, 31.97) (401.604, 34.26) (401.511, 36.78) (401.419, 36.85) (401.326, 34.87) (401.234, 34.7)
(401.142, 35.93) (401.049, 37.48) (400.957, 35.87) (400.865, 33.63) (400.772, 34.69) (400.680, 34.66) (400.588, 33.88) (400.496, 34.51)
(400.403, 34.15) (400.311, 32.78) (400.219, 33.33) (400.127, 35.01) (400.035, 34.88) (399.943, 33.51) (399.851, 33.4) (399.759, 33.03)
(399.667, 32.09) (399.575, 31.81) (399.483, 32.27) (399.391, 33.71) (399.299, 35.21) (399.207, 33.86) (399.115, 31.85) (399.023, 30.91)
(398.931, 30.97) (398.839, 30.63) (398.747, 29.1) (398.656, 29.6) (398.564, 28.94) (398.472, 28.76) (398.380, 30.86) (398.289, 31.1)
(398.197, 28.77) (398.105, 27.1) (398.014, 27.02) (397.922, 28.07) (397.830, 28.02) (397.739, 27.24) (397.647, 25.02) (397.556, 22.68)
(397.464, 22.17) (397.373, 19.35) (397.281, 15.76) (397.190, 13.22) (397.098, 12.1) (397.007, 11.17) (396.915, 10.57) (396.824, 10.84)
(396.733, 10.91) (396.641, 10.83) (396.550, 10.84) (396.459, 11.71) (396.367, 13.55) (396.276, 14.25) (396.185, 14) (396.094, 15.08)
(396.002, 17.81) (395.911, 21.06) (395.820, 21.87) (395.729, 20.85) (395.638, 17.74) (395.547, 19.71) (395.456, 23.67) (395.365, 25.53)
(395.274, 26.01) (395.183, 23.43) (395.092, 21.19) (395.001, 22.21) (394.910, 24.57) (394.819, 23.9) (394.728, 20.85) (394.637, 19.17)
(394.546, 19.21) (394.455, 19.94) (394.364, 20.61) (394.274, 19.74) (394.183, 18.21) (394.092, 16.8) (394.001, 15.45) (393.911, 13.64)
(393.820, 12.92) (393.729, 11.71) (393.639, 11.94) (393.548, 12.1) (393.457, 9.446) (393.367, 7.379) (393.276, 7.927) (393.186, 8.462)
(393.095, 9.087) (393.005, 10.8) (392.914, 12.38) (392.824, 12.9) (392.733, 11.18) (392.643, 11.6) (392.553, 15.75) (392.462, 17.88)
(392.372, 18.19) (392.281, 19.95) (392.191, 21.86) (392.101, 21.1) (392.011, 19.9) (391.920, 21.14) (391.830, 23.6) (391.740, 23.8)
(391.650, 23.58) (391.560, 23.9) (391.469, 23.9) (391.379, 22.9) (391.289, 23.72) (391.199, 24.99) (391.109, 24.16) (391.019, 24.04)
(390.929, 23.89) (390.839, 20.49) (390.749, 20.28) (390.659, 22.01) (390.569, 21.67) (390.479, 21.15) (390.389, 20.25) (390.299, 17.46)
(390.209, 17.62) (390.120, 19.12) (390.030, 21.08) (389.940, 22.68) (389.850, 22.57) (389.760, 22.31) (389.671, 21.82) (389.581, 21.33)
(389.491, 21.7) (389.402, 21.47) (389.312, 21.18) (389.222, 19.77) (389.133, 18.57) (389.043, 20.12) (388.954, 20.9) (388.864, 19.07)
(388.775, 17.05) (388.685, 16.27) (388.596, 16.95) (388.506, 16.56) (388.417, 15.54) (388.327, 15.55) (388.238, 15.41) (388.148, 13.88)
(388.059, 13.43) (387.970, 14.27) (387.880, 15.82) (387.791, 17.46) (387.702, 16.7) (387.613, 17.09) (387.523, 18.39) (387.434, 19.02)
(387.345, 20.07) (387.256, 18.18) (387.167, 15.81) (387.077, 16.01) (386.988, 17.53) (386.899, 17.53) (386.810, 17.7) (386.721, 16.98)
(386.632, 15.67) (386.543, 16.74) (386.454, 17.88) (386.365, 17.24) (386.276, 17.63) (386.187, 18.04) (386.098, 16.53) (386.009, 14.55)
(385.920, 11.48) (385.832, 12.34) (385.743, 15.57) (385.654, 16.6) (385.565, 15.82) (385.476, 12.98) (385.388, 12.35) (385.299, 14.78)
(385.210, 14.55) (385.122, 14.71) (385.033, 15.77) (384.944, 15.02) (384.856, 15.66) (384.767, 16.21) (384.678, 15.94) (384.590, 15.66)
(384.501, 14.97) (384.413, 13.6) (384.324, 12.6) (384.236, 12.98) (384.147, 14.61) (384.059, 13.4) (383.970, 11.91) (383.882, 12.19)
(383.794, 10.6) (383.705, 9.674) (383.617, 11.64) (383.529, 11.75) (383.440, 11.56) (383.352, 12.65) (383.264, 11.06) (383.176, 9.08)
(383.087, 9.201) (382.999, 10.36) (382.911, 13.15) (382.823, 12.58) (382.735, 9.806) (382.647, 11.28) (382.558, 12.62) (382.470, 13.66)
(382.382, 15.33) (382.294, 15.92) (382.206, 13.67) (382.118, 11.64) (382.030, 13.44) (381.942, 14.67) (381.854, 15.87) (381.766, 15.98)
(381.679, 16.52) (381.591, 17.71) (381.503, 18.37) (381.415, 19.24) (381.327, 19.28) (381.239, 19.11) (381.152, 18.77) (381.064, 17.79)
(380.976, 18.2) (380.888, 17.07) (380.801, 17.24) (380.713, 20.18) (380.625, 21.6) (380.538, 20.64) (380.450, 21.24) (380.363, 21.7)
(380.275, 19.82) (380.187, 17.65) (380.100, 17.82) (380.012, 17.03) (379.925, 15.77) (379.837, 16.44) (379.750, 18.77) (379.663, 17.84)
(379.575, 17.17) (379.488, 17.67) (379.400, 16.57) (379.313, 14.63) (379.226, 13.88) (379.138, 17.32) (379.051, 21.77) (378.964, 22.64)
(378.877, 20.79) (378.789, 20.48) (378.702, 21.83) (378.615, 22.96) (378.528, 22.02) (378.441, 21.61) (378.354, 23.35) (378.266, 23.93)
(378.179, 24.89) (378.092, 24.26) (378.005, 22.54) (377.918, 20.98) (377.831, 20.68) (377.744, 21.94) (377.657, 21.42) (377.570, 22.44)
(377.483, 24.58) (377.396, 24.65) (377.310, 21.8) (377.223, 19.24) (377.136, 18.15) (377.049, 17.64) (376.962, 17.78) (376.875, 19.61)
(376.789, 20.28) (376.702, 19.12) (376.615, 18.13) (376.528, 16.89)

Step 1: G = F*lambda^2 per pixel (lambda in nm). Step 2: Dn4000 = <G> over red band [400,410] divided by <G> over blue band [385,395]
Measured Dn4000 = 2.02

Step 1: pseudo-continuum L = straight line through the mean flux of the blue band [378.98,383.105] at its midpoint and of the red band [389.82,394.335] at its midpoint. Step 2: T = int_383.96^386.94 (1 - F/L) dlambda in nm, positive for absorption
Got 0.331 nm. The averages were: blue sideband 16.6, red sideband 17.9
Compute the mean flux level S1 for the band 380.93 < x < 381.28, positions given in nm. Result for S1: 18.5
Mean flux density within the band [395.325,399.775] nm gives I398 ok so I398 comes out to 23.1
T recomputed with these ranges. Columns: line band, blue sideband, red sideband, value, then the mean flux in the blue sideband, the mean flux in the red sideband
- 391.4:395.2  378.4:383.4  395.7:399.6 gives 0.72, 16.8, 22.8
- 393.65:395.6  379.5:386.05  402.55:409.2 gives 0.37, 15.1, 33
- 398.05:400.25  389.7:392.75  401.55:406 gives -0.24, 21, 33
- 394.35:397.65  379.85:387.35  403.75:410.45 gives 0.84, 15.3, 32.4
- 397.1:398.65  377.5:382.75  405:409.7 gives 0.17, 18.5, 33.1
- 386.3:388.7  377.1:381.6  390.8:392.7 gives 0.48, 19.9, 21.4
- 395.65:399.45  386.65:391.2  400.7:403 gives 0.95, 19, 34.8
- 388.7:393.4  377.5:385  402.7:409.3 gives 0.77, 16.8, 32.9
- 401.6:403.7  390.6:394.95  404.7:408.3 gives -0.38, 18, 32.4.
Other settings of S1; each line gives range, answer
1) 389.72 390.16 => 21.5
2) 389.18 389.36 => 20.4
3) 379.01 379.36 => 16.9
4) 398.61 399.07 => 30.3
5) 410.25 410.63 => 31.5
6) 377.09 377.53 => 21.7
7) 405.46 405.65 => 31.2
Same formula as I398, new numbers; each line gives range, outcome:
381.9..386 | 13.2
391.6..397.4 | 16.6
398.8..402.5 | 33.8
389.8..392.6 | 21.4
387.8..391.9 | 20.2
